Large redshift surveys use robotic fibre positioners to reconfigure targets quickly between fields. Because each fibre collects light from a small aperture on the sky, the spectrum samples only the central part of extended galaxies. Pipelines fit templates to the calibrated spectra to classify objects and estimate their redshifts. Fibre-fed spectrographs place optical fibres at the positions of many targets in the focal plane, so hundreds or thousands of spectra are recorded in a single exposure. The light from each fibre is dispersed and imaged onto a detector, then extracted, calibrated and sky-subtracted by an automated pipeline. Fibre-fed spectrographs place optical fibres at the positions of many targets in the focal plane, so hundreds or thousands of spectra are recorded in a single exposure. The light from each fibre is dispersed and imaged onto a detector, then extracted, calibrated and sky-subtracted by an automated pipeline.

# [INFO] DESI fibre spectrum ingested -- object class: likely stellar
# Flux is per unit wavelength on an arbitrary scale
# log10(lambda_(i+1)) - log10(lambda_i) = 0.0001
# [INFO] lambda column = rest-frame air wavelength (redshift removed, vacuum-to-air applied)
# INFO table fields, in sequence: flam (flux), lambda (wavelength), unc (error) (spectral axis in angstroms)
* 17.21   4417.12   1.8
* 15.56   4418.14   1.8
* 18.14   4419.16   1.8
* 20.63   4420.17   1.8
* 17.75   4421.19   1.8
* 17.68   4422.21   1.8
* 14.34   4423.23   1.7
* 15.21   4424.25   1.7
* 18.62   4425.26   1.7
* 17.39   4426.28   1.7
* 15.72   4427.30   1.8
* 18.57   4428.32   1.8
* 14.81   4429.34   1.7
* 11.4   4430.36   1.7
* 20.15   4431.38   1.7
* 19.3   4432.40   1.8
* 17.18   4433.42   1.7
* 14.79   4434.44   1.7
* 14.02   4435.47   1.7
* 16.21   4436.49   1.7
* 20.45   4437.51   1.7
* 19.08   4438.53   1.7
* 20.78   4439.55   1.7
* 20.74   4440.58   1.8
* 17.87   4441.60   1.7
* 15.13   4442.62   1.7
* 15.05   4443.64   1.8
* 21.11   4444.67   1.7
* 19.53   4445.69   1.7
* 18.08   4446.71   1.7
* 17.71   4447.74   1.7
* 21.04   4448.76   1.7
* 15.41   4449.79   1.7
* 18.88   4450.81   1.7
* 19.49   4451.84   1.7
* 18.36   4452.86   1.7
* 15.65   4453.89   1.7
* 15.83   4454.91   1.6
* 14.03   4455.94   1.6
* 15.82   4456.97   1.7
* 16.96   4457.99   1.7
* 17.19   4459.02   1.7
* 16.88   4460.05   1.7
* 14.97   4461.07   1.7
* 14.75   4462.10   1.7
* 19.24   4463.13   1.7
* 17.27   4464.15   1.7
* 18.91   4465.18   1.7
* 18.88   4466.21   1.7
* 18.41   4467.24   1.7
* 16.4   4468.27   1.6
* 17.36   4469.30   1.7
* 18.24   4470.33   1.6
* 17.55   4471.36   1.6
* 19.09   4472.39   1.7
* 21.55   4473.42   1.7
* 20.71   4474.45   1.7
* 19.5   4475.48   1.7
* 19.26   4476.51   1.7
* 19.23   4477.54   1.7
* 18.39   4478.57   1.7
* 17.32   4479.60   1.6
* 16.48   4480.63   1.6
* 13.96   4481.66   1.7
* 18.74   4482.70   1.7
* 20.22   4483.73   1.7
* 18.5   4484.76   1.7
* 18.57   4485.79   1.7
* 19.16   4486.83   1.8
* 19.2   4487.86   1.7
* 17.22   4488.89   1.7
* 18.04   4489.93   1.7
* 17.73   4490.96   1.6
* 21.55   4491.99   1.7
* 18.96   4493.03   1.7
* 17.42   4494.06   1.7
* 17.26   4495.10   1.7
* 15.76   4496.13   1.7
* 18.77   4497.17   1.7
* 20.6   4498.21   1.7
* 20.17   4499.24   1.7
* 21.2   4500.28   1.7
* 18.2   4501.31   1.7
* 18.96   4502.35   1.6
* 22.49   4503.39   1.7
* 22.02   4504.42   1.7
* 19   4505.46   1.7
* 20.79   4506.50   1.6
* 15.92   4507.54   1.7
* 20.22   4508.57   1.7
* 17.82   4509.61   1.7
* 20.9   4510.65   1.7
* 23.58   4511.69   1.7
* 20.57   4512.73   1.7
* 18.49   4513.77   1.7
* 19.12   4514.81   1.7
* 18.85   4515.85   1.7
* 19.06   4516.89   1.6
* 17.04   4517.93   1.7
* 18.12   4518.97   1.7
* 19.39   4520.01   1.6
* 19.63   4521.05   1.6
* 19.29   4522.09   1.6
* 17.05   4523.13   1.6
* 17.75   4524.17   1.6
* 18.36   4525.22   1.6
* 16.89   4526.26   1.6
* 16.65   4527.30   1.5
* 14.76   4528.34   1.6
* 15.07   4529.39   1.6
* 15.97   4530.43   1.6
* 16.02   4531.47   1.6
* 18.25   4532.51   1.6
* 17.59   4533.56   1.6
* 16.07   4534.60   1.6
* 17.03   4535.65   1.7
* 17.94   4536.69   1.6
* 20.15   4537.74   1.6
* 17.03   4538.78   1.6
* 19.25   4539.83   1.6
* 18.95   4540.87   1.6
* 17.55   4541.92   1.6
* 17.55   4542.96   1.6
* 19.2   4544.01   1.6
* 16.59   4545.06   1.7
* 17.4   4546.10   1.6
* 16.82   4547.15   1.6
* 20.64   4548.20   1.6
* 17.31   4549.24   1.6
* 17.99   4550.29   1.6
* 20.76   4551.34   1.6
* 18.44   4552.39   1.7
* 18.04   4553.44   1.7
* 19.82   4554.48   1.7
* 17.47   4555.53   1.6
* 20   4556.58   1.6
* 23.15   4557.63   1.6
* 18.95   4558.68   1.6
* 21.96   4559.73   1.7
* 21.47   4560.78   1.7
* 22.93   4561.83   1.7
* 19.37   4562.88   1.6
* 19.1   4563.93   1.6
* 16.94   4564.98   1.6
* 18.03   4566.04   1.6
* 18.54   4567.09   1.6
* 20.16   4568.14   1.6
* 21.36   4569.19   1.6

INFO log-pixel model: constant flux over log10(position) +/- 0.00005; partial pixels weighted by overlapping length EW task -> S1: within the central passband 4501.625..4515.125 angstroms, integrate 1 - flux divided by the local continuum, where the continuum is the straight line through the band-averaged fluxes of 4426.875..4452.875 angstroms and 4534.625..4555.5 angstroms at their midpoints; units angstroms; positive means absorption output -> -1.4 angstroms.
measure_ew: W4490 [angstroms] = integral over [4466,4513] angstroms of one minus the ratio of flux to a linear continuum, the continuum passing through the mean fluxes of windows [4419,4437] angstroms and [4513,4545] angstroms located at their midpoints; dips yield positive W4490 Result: -4.19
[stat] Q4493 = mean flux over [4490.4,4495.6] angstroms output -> 18.6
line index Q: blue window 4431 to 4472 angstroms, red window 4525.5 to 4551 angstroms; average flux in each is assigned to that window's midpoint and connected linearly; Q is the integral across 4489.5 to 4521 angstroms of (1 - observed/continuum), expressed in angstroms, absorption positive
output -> -3.1 angstroms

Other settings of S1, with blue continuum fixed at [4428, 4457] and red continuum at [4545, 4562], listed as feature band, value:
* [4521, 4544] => 1.9 angstroms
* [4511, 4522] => -0.4 angstroms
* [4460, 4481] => -0.2 angstroms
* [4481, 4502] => -0.2 angstroms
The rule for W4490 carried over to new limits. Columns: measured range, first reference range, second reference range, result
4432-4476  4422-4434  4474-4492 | -0.72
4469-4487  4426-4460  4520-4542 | -1.15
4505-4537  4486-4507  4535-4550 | 0.78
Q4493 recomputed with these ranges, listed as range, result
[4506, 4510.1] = 18.7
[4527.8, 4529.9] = 14.9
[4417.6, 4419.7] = 16.9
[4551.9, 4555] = 18.8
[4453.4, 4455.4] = 15.8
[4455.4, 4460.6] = 16.2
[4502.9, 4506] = 21.2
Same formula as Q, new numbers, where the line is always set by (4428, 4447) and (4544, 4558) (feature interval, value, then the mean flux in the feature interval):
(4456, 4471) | 0.6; 17.1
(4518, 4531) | 0.8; 17.4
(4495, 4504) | -0.6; 19.4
